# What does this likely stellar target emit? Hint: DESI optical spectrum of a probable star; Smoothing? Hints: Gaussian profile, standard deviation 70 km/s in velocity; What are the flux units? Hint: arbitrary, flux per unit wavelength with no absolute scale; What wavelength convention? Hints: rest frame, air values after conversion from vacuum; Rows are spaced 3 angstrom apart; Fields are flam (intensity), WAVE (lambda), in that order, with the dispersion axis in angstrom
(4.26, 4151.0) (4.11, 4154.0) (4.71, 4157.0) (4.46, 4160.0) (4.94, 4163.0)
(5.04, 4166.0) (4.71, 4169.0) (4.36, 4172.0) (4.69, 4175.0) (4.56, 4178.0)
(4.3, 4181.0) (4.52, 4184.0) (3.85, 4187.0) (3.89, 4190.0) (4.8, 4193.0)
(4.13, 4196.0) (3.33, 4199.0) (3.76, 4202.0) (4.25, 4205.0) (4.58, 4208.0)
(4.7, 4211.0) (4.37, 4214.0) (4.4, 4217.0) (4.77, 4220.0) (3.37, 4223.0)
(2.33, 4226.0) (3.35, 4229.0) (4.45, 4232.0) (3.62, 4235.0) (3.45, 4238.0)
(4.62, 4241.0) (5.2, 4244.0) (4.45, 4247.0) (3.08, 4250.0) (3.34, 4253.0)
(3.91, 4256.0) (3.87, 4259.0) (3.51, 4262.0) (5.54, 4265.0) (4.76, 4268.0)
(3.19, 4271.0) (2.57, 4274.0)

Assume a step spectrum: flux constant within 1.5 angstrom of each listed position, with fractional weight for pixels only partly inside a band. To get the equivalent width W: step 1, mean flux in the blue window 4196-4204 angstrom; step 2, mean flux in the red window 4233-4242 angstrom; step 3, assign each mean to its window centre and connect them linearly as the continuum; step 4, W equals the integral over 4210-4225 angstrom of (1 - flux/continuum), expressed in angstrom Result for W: -1.82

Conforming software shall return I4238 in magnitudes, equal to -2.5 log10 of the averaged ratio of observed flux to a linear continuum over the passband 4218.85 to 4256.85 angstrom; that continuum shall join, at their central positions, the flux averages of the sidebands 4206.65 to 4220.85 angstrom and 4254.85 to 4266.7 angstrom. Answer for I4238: 0.15 mag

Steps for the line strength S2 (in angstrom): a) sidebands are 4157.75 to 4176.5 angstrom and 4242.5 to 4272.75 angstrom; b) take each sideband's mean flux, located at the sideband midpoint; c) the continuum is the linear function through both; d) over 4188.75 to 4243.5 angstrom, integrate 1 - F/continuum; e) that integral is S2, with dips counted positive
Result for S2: 4.12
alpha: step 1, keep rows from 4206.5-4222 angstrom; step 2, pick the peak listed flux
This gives 4.77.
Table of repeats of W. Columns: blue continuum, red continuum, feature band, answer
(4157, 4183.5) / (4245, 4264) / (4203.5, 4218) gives -0.8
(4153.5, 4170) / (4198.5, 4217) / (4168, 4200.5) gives 1.4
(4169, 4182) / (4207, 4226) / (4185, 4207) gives 1.7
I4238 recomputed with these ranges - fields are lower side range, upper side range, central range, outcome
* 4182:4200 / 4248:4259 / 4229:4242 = -0.06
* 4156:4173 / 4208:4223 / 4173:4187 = 0.05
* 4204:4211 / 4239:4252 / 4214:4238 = 0.16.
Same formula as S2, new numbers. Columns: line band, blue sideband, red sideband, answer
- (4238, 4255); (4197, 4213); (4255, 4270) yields 0.7 angstrom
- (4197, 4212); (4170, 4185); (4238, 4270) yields 0.9 angstrom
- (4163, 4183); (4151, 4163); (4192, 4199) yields -1.3 angstrom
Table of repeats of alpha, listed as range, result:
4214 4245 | 5.2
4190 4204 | 4.8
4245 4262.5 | 4.45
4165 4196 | 5.04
